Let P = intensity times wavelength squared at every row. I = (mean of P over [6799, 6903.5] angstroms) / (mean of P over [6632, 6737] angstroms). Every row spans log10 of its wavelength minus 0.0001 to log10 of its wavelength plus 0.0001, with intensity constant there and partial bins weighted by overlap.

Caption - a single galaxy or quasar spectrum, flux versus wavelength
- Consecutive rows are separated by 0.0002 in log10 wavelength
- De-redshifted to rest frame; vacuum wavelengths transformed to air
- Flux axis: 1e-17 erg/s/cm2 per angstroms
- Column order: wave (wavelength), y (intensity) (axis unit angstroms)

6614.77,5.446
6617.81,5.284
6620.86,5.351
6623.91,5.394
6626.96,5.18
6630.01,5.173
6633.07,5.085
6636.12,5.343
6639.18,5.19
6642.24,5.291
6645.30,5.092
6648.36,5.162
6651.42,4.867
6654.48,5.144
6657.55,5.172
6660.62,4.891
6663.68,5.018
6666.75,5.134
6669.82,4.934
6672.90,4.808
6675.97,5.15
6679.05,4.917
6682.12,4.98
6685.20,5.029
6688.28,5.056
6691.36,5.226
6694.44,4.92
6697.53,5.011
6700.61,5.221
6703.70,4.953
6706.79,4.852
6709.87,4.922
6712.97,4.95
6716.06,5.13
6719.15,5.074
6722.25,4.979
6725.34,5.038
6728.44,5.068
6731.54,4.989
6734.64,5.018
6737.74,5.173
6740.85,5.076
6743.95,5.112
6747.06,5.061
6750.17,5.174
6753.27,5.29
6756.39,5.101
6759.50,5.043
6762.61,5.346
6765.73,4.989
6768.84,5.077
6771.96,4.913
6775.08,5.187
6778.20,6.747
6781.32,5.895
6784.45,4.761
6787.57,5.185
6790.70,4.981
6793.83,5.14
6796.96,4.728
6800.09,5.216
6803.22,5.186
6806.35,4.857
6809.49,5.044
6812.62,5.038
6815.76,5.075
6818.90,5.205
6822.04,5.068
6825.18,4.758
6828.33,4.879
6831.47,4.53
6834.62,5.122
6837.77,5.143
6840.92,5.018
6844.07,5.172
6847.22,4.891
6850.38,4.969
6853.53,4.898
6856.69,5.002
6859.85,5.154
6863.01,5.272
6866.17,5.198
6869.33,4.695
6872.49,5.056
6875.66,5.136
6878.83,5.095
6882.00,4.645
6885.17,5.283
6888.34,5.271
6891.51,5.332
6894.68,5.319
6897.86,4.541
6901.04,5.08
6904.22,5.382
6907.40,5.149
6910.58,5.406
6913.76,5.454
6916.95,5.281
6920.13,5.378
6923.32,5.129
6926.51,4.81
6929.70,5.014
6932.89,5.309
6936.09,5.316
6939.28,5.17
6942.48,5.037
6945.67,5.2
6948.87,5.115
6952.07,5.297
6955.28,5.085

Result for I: 1.05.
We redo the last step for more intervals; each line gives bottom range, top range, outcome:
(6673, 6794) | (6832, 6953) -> 1.05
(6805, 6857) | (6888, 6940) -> 1.07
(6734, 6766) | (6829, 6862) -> 1.00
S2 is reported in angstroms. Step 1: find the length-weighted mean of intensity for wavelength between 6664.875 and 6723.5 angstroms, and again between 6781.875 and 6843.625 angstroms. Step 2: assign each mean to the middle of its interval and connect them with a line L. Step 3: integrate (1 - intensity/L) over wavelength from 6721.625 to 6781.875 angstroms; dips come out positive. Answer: -2.3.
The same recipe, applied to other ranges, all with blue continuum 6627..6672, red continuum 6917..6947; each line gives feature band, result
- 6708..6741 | 0.5 angstroms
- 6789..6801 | 0.3 angstroms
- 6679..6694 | 0.2 angstroms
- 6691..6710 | 0.4 angstroms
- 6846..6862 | 0.5 angstroms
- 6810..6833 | 0.9 angstroms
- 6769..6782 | -1.2 angstroms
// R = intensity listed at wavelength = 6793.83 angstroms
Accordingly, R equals 5.14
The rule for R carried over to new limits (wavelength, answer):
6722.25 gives 4.979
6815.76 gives 5.075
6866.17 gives 5.198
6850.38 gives 4.969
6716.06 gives 5.13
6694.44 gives 4.92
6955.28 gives 5.085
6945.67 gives 5.2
